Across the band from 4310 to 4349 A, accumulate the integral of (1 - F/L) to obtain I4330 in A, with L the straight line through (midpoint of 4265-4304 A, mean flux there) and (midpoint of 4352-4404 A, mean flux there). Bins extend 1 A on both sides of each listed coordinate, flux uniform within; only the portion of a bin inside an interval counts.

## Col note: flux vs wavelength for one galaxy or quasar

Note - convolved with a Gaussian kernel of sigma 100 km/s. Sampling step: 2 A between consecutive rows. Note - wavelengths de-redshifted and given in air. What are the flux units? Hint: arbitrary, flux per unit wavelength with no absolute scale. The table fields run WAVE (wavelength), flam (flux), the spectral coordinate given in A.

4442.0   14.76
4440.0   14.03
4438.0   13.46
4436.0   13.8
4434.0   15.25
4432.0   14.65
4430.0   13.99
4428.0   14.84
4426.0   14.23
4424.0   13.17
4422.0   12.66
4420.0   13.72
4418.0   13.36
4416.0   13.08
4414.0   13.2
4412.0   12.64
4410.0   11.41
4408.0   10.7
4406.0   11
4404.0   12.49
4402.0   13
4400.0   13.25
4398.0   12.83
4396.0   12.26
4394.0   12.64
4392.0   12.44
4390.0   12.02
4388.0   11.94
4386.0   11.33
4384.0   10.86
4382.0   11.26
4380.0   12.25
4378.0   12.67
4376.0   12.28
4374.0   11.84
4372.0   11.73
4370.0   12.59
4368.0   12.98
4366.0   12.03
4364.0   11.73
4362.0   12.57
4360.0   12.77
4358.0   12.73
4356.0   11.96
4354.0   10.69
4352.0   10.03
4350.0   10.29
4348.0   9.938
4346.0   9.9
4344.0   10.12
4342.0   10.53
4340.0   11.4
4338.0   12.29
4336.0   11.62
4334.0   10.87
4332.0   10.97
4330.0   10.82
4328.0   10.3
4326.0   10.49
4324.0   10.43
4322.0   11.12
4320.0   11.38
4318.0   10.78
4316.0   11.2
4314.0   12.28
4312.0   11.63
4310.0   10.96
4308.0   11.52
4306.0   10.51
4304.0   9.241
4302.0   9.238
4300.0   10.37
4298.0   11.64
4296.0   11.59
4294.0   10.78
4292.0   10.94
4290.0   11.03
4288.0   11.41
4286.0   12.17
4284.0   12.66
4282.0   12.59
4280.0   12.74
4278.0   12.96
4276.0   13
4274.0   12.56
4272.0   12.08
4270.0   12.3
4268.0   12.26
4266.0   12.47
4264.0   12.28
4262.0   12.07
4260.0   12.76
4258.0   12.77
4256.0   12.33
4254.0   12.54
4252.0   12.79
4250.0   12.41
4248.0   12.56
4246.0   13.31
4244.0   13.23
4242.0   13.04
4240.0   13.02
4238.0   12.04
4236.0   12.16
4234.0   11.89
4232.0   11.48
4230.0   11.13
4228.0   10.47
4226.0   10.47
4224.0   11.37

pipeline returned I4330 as 3.3 A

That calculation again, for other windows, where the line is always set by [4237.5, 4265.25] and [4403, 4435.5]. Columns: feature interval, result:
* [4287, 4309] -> 3.5 A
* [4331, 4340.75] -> 1.1 A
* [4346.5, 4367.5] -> 2.4 A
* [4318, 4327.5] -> 1.5 A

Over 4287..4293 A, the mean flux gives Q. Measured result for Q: 11.1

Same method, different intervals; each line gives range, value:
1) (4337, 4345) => 11.1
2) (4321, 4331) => 10.6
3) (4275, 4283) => 12.8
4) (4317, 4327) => 10.8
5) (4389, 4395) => 12.4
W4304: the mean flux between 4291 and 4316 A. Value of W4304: 10.9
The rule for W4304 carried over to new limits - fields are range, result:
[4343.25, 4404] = 11.8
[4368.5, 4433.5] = 12.6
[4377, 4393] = 11.8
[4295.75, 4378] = 11.2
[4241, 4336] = 11.7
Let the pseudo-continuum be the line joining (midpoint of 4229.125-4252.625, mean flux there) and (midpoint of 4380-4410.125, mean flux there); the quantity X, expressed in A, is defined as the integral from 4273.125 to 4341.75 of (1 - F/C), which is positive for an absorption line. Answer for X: 5.1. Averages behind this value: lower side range 12.4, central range 11.3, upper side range 12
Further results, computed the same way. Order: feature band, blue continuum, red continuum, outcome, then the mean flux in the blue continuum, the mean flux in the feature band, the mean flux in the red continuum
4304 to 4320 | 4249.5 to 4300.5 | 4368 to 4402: 1.3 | 12.1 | 11.1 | 12.2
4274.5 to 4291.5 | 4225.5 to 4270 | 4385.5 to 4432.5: 0.1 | 12.3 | 12.3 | 12.8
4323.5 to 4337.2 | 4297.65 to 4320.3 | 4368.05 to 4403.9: 0.5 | 10.9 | 10.8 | 12.2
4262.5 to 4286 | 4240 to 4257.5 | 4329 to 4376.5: -0.1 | 12.8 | 12.5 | 11.4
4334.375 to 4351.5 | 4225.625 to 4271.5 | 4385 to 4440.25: 2.6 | 12.3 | 10.7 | 13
